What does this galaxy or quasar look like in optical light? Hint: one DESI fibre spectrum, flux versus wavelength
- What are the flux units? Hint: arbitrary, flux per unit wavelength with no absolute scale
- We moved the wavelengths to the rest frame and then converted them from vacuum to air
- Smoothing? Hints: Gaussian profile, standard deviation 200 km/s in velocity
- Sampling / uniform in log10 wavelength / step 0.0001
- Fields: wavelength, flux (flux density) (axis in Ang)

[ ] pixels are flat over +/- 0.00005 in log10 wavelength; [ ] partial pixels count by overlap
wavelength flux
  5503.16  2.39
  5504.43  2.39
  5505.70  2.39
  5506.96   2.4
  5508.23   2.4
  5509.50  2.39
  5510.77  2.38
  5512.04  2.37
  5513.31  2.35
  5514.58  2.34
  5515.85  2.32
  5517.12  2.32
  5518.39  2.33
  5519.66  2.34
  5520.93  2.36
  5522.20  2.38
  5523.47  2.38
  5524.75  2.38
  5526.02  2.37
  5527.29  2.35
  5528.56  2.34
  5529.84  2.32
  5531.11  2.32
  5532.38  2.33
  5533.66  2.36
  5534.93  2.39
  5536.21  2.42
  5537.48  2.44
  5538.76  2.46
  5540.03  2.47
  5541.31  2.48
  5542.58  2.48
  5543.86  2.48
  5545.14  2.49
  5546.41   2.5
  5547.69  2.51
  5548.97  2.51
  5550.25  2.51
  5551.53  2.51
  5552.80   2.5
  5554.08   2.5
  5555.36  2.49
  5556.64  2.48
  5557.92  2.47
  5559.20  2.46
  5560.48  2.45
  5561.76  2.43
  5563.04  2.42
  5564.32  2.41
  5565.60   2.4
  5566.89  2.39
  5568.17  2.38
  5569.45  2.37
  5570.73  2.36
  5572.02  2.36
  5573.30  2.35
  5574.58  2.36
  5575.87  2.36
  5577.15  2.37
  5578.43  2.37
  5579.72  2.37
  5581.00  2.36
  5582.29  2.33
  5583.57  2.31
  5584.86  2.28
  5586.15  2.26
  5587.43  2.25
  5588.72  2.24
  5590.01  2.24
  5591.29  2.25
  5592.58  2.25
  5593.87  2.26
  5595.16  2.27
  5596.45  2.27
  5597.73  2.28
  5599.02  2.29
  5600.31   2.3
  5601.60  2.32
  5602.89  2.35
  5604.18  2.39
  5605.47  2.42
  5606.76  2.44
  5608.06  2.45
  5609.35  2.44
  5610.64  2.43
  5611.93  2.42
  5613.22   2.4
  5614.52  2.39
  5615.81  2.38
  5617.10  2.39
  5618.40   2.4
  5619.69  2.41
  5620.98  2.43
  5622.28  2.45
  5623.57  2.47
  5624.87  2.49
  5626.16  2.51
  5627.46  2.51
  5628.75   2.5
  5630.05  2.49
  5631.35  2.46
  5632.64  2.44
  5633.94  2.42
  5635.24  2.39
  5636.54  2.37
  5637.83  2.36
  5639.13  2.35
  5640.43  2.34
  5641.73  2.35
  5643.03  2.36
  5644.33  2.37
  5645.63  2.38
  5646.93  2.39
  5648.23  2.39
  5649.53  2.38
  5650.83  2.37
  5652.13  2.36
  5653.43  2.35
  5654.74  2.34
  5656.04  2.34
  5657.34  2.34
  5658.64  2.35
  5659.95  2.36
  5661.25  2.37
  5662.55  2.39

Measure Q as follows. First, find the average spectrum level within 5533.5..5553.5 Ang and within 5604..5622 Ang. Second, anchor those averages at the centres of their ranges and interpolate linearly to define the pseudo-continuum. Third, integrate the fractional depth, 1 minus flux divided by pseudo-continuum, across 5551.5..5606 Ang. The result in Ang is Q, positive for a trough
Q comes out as 1.9 Ang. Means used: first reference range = 2.47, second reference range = 2.41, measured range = 2.36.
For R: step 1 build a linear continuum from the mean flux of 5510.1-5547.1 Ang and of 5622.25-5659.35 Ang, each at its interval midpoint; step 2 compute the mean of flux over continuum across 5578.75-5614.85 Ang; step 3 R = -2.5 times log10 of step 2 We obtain 0.030 mag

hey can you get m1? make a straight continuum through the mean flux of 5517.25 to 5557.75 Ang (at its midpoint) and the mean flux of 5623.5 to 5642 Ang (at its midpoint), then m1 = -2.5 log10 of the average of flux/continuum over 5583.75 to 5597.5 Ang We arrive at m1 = 0.078 mag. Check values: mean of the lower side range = 2.42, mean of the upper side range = 2.43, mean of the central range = 2.26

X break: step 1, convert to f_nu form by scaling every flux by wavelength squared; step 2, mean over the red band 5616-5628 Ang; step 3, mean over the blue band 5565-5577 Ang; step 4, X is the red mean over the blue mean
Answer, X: 1.1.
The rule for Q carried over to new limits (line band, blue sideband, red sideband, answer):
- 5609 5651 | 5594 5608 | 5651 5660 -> -1.29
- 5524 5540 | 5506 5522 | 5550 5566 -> 0.17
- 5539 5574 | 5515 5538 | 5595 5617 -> -1.30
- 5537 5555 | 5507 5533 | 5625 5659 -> -0.96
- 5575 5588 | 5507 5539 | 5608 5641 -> 0.40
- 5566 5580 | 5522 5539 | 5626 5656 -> 0.08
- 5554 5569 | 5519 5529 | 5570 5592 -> -0.66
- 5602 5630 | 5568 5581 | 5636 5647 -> -0.81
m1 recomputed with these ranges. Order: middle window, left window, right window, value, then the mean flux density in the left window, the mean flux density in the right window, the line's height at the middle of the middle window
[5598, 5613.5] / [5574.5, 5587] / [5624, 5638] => 0.00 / 2.33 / 2.45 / 2.39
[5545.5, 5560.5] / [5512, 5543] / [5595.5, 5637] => -0.05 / 2.38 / 2.41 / 2.39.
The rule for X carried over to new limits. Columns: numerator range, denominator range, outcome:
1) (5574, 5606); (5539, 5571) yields 0.95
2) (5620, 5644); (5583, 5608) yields 1.07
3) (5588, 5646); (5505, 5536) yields 1.04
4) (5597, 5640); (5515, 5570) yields 1.02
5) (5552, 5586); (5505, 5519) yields 1.04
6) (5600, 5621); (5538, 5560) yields 0.99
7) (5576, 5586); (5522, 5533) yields 1.01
